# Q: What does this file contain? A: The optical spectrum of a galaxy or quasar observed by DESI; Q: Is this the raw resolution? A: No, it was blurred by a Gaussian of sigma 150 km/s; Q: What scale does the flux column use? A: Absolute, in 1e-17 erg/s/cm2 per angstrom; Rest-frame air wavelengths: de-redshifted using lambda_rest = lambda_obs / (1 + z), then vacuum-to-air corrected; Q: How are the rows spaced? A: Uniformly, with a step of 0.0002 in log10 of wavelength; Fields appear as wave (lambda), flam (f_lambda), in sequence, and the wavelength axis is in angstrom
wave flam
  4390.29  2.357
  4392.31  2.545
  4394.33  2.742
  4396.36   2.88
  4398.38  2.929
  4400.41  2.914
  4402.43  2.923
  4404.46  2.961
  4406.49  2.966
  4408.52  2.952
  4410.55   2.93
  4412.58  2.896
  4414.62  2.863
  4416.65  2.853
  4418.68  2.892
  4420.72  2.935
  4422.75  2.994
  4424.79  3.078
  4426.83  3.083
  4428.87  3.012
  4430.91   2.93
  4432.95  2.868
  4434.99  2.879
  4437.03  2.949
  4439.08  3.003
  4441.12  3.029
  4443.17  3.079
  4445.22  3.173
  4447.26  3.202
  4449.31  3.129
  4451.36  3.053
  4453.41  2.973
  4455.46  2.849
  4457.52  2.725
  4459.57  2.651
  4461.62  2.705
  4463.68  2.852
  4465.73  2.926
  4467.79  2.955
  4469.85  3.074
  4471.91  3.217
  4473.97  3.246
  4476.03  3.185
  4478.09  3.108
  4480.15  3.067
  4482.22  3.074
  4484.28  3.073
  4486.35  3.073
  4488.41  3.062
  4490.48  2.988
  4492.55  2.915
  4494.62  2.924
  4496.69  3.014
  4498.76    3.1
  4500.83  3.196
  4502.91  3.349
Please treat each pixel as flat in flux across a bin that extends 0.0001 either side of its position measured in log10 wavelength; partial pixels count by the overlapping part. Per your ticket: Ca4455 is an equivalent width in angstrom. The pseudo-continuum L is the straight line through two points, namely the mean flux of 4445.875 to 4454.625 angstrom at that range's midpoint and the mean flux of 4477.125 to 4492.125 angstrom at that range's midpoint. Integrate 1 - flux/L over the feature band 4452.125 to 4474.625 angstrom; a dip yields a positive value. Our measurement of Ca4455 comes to 1.14 angstrom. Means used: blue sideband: 3.09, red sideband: 3.06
